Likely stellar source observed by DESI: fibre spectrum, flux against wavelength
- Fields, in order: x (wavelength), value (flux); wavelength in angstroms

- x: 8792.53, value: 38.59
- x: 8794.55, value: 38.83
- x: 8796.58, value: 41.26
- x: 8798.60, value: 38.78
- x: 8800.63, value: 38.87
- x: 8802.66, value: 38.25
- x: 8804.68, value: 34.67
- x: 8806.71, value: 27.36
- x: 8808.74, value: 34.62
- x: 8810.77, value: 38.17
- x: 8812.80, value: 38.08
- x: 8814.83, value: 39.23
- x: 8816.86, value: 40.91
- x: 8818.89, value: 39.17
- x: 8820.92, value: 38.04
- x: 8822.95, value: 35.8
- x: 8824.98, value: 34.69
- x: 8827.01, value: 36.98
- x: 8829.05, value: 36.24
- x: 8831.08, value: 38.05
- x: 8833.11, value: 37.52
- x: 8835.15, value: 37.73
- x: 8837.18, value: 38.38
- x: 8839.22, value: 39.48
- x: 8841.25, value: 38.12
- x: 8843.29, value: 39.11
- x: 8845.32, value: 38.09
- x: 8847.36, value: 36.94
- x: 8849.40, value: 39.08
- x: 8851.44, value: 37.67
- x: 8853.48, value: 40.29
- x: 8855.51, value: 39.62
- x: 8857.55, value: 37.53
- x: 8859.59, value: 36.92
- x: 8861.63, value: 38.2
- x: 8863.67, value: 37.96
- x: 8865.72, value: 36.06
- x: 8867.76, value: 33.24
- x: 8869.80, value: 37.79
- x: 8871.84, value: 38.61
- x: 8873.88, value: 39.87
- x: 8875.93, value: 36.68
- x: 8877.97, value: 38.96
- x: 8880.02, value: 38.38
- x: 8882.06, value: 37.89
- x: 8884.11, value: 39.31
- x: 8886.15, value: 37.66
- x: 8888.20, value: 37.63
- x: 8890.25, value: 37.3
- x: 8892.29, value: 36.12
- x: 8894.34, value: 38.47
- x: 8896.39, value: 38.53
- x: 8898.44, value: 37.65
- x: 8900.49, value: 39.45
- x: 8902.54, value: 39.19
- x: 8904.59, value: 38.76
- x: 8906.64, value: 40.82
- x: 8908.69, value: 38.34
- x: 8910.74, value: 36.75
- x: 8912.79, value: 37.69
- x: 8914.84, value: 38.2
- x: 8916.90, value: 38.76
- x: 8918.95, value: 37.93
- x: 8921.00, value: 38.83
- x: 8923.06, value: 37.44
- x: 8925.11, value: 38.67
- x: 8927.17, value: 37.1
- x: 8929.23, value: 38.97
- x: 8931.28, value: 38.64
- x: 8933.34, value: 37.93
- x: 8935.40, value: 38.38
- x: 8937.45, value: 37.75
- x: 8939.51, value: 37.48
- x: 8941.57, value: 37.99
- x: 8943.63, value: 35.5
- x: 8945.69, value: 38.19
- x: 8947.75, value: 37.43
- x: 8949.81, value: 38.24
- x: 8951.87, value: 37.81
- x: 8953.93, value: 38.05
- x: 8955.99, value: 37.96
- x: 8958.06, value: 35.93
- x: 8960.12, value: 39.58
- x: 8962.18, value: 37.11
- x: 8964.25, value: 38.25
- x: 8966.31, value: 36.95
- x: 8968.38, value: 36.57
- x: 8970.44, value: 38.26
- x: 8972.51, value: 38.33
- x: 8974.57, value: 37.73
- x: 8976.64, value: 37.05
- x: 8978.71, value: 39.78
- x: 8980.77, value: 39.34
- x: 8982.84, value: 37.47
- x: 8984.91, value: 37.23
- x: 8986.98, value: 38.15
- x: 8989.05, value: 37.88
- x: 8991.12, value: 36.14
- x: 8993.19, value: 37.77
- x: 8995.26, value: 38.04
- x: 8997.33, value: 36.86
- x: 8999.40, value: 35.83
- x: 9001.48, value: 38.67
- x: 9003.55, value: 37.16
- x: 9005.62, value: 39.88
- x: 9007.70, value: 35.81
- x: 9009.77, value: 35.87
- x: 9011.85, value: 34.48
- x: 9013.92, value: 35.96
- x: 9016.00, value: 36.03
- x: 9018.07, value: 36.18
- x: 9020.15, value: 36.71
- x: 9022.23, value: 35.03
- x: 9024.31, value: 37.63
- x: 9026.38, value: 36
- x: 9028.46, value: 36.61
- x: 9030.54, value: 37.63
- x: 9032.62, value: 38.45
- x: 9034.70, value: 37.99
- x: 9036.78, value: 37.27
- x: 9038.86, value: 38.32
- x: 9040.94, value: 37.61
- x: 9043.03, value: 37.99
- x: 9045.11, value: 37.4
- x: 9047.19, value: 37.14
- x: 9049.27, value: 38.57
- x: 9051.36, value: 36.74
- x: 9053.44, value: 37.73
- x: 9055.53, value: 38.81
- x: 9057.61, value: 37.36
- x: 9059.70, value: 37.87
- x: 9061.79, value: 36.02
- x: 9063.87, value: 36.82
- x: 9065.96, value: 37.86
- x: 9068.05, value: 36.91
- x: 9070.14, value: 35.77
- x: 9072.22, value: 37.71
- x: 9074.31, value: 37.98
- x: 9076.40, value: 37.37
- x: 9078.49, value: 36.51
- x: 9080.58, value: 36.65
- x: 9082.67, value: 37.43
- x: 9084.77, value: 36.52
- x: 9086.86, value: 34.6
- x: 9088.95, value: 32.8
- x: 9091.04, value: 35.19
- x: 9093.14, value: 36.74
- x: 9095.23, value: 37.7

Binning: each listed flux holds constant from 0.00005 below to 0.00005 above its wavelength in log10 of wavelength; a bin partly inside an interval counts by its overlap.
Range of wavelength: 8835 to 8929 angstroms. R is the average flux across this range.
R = 38.1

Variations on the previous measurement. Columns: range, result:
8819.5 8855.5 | 37.9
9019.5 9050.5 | 37.4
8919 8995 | 37.8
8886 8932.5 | 38.2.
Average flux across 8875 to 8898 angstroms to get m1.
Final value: 37.9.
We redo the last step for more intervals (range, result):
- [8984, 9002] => 37.4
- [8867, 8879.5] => 37.6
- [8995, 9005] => 37.4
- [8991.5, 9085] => 37.1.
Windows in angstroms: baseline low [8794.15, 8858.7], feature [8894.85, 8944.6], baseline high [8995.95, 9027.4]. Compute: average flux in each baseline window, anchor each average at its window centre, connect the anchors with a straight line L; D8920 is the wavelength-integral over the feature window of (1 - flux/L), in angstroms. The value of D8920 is -1.43 angstroms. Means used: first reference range 37.7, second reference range 36.6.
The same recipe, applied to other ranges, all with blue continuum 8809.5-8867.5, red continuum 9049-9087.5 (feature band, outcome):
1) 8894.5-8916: -0.5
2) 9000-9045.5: 0.3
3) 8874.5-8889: -0.1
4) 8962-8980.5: -0.2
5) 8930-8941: -0.1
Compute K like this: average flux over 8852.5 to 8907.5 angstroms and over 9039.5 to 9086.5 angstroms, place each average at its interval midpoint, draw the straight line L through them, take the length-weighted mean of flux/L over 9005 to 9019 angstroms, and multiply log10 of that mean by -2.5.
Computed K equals 0.04 mag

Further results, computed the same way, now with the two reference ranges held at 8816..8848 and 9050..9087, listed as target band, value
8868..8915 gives -0.015 mag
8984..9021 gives 0.011 mag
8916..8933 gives -0.021 mag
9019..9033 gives 0.013 mag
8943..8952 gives 0.000 mag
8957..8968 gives -0.001 mag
